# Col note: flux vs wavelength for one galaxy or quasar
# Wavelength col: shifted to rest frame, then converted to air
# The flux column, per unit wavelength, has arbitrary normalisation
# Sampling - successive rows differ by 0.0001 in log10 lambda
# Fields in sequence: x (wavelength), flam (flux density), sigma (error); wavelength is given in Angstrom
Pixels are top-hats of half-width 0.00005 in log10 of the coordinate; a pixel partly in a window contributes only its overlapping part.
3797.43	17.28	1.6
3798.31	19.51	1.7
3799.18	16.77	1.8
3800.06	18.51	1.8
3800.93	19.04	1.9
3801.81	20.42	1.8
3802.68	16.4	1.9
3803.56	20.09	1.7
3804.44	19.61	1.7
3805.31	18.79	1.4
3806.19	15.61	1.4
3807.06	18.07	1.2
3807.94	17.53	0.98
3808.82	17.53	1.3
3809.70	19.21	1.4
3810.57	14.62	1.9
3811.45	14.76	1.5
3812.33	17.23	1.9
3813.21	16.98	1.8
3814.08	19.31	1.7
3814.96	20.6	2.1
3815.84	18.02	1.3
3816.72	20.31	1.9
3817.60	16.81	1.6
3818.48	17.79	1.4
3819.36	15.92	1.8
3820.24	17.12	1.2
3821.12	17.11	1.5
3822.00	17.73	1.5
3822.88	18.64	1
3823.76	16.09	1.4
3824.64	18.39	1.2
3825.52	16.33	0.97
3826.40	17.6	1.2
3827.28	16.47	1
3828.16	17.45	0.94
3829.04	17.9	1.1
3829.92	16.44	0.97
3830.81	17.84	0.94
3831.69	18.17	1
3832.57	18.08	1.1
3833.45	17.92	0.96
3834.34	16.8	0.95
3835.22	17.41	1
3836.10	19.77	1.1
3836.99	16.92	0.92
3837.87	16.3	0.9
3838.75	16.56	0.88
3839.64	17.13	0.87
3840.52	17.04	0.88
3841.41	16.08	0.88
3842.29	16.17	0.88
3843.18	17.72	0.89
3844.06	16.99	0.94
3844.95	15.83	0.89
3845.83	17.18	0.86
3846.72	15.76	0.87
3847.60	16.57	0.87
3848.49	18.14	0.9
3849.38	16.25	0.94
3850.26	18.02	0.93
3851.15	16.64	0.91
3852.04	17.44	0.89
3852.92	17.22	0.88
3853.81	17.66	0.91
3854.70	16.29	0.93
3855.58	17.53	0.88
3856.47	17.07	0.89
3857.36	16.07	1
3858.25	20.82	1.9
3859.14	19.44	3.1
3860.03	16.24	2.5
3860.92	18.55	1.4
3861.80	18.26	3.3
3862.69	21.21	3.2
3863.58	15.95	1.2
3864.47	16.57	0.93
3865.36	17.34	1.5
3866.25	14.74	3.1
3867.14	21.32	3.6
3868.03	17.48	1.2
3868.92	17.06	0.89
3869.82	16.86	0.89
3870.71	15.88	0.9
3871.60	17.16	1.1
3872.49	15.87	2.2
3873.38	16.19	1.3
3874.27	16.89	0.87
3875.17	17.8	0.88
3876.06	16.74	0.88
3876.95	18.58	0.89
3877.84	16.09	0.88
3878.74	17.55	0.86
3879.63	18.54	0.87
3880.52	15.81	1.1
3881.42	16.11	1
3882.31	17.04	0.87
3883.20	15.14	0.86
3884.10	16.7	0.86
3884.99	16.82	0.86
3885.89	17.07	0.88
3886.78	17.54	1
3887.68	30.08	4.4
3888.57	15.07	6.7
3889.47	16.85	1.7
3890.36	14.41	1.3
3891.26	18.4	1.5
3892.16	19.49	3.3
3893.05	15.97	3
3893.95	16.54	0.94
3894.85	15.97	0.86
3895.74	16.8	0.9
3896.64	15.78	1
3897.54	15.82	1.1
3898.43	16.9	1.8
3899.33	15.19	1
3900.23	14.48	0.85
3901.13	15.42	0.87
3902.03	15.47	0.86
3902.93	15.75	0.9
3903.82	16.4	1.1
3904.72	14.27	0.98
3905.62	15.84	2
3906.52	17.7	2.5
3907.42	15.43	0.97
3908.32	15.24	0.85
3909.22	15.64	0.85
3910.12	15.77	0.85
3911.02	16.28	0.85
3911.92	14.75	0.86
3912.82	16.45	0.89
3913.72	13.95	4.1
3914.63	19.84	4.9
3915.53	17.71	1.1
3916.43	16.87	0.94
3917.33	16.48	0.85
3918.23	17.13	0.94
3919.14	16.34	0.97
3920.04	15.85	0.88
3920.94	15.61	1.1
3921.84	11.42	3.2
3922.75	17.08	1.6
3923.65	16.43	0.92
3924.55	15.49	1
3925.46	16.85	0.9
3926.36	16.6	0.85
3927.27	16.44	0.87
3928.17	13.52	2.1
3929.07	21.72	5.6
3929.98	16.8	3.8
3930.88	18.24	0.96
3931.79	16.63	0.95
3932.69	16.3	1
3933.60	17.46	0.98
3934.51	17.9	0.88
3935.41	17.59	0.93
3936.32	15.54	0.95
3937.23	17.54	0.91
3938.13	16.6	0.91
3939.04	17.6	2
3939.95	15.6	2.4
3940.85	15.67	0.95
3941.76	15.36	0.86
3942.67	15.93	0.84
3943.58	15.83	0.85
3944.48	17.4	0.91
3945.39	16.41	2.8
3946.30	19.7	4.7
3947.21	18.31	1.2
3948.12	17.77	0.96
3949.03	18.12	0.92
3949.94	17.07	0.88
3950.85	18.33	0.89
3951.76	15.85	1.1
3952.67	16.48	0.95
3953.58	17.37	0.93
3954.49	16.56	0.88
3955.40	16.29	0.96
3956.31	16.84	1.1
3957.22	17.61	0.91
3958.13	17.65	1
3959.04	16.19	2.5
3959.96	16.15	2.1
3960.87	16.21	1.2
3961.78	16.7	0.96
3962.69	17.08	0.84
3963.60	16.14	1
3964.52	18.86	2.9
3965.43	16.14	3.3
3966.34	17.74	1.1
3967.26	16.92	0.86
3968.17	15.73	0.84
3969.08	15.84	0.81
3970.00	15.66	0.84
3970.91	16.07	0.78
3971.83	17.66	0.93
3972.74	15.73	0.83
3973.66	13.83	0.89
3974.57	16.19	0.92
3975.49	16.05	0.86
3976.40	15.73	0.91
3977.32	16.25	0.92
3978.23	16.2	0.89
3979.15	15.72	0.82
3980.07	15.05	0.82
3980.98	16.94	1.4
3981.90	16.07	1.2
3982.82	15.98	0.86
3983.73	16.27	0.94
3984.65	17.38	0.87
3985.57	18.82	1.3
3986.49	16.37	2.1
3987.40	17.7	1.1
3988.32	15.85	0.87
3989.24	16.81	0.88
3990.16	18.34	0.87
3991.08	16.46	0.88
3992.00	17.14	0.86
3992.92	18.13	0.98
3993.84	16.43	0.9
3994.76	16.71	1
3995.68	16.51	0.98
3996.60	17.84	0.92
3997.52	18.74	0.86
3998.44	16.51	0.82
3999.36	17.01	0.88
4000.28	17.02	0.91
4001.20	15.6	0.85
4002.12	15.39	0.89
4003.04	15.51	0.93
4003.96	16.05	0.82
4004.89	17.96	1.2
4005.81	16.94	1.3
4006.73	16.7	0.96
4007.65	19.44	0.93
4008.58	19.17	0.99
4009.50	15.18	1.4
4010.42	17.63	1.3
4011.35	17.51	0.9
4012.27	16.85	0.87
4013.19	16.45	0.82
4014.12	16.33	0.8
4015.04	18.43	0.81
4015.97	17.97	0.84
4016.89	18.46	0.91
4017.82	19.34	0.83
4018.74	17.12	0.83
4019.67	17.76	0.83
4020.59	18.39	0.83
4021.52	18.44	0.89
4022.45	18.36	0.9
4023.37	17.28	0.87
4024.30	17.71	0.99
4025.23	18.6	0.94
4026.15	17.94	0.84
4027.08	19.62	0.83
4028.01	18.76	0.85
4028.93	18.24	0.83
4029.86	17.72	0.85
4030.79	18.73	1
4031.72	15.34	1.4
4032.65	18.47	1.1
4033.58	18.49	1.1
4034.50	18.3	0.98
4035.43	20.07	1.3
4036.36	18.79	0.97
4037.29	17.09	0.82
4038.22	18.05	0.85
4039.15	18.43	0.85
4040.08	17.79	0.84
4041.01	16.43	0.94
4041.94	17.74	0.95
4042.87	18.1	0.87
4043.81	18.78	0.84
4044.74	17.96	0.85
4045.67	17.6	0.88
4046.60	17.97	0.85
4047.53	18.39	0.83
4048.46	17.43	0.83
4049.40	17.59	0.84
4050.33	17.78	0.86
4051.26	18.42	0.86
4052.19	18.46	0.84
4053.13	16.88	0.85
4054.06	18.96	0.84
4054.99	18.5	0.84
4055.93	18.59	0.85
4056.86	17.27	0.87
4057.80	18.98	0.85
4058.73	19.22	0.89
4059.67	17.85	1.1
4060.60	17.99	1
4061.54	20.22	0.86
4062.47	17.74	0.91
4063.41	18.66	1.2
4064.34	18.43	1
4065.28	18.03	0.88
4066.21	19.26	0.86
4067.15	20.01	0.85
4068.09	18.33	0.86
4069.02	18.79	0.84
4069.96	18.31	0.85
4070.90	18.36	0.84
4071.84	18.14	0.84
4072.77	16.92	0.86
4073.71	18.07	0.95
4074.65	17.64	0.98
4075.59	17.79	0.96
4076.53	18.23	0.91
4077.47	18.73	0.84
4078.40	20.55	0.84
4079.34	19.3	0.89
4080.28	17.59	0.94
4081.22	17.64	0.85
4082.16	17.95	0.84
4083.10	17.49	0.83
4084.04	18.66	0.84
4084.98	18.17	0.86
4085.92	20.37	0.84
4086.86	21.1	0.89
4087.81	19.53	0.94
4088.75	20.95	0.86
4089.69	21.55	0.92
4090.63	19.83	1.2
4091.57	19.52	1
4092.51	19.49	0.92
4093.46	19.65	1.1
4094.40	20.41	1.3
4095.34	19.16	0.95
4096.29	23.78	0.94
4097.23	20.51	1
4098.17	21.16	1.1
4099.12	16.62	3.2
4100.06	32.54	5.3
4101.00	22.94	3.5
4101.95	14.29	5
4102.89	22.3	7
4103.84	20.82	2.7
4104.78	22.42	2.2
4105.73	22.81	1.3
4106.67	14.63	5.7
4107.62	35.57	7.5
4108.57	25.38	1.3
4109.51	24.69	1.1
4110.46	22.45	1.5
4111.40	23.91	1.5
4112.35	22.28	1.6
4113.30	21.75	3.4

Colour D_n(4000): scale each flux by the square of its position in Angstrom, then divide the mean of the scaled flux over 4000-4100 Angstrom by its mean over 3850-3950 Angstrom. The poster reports 1.2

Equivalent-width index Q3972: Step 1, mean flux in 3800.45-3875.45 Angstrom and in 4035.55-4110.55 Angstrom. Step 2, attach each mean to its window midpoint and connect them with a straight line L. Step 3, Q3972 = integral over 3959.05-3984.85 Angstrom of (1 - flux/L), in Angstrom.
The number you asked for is 3.2 Angstrom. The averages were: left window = 17.5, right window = 19.4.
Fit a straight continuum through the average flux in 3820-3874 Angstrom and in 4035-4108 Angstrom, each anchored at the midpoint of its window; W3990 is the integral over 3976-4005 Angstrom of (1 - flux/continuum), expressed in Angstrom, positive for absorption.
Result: 2.8 Angstrom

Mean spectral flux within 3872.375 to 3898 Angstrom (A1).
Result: 17.2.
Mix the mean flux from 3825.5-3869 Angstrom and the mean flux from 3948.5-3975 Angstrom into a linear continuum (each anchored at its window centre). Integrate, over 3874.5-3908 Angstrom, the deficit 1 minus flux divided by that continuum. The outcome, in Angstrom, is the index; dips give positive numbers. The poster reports 0.60 Angstrom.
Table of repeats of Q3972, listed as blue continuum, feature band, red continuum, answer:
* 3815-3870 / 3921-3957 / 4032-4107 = 2.6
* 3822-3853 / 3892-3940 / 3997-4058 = 3.0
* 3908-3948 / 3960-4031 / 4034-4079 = 1.7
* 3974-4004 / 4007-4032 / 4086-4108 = 0.1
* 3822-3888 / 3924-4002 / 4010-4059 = 4.4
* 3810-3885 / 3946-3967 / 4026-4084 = 0.7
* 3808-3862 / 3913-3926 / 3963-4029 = 0.7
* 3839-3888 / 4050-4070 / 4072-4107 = 1.0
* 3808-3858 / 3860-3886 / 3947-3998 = 0.0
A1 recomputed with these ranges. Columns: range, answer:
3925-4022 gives 16.9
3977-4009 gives 16.9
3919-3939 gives 16.6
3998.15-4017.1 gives 17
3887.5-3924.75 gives 16.3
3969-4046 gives 17.3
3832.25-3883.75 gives 17.2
